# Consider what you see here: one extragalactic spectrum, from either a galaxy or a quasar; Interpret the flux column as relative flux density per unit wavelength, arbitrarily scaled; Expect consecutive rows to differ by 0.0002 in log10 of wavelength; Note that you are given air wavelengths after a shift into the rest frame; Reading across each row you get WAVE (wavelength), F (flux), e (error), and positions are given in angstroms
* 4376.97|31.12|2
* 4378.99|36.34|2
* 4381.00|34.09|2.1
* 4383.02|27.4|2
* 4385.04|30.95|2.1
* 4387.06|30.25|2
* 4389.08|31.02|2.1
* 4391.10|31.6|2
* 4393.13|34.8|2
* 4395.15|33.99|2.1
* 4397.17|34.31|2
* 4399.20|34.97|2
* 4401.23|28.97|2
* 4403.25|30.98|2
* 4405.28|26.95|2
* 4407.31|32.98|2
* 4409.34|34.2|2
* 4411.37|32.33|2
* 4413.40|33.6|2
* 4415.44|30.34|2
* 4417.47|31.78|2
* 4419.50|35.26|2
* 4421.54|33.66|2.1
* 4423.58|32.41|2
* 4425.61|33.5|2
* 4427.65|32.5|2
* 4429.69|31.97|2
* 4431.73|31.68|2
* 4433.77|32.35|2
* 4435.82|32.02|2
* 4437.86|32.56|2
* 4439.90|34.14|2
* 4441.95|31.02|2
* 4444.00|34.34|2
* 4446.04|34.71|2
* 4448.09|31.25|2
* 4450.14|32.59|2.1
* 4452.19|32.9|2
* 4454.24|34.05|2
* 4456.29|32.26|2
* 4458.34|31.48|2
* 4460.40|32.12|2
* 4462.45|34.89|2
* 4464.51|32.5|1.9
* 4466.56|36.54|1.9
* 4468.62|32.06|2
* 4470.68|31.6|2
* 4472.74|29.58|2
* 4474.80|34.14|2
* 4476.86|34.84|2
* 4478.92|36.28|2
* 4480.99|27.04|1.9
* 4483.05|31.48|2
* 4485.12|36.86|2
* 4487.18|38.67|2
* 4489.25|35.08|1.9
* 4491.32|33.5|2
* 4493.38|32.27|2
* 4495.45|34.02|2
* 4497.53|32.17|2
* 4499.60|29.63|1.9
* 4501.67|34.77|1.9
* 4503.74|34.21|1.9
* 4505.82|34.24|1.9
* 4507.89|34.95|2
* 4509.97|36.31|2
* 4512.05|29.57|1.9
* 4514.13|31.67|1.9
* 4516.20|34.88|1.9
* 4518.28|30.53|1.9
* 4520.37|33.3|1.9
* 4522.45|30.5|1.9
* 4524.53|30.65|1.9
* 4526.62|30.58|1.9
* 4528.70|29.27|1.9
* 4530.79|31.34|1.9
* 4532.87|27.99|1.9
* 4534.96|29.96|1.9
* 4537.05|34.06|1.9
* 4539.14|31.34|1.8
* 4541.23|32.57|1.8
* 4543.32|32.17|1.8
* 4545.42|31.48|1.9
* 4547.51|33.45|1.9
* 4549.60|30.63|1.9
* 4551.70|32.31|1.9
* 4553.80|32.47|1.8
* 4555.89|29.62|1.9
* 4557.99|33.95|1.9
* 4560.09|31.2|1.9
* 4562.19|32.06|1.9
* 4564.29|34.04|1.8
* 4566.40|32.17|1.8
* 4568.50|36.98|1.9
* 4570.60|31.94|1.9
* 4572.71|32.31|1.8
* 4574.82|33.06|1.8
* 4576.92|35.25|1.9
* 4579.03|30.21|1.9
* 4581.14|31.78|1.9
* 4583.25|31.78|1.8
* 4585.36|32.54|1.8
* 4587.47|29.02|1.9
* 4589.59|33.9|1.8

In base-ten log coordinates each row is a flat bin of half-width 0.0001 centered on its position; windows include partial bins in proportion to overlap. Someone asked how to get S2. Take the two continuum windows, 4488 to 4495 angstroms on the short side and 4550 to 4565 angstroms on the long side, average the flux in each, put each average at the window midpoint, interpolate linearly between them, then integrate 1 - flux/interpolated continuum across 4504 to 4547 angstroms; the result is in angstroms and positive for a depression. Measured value 1.3 angstroms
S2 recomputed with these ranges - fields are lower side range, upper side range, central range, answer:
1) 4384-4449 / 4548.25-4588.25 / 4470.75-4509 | -1.3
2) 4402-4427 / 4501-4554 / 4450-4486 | -0.8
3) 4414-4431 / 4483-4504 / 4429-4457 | 0.3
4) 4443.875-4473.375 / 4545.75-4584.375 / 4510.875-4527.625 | 0.6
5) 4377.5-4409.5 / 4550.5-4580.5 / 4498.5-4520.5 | -0.4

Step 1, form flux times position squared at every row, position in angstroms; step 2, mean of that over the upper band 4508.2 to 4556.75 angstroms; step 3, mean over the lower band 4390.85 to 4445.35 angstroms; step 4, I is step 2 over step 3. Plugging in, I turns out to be 1.0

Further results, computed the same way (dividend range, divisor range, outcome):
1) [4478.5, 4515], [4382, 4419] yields 1.10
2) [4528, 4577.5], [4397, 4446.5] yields 1.05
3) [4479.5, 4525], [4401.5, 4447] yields 1.05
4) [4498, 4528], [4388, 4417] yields 1.06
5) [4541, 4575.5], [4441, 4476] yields 1.03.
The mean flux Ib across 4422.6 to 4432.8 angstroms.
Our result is 32.4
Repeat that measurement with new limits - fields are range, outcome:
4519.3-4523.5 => 31.9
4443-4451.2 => 33.2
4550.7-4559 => 32.1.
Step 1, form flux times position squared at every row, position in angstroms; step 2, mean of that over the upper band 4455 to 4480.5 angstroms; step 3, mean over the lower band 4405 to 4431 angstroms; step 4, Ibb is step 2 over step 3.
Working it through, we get 1.04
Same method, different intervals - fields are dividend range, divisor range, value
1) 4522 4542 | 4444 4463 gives 0.97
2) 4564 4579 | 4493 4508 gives 1.04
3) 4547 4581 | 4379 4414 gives 1.09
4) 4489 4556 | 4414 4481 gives 1.01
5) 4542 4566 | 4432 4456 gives 1.03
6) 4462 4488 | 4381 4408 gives 1.10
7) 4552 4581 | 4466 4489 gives 1.01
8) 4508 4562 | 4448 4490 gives 0.98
